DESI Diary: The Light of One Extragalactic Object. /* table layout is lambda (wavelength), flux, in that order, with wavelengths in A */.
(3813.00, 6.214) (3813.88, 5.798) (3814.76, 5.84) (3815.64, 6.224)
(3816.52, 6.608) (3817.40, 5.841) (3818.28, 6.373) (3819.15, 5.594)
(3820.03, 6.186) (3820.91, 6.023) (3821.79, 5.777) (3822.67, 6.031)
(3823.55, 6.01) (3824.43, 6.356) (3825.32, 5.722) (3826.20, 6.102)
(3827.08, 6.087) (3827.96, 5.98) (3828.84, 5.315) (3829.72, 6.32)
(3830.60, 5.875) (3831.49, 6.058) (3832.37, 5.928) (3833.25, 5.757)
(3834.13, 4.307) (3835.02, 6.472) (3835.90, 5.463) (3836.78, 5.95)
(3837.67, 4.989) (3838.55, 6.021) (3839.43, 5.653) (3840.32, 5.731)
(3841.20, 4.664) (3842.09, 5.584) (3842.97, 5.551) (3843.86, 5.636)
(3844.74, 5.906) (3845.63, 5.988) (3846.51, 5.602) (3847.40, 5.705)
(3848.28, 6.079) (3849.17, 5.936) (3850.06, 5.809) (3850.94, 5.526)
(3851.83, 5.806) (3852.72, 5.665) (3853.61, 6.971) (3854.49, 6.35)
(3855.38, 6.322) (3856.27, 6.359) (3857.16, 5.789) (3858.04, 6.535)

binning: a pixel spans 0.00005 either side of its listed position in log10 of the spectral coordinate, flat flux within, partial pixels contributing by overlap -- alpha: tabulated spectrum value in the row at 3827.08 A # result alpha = 6.087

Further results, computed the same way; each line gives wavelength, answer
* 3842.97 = 5.551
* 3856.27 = 6.359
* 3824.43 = 6.356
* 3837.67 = 4.989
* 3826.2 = 6.102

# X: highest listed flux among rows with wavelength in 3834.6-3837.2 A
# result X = 6.472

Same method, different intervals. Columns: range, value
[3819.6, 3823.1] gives 6.186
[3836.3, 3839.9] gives 6.021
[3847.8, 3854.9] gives 6.971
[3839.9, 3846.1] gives 5.988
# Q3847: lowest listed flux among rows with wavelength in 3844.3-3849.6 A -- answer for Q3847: 5.602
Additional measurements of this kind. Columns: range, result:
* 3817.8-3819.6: 5.594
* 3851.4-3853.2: 5.665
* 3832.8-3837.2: 4.307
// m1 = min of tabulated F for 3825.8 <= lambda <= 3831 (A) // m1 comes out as 5.315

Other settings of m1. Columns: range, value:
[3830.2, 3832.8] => 5.875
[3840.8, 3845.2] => 4.664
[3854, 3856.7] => 6.322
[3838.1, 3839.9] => 5.653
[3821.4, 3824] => 5.777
